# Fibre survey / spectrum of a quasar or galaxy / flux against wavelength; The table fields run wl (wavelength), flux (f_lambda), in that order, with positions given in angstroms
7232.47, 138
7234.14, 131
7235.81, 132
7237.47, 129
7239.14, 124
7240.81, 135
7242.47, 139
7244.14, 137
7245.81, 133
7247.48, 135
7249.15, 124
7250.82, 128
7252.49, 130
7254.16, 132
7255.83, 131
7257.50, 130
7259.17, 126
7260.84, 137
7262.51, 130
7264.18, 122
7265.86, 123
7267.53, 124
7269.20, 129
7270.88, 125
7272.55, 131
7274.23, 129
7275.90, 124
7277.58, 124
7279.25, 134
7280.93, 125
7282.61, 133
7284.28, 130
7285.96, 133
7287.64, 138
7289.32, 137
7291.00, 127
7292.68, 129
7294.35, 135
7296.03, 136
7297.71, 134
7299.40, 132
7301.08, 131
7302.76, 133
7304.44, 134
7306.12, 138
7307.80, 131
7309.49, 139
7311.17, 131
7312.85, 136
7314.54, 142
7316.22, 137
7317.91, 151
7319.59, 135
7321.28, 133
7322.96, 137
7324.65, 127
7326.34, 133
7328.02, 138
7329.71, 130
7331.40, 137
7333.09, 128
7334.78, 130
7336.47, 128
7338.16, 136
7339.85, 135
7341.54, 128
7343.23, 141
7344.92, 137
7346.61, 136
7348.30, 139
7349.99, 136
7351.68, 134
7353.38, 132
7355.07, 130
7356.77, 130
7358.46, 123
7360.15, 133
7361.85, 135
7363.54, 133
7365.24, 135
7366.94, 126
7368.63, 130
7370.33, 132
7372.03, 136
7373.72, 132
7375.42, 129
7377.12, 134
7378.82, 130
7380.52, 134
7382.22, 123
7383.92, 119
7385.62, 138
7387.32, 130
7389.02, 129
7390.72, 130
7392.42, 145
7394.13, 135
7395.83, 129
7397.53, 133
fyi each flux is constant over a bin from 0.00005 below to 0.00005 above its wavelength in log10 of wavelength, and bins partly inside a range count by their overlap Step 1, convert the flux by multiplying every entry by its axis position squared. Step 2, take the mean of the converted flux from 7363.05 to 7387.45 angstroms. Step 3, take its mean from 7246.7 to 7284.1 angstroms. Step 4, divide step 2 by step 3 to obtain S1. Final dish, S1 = 1.05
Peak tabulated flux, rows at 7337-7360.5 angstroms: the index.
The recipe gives 141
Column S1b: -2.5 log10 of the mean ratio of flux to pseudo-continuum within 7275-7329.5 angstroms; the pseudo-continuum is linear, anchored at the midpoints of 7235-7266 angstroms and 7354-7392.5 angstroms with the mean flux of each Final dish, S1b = -0.024 mag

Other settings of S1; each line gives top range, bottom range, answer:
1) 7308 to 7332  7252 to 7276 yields 1.08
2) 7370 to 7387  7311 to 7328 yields 0.97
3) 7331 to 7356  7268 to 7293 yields 1.05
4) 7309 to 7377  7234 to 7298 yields 1.05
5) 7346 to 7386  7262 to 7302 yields 1.04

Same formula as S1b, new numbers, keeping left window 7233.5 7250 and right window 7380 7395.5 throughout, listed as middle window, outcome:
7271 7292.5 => 0.013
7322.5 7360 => -0.012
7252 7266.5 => 0.023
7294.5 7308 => -0.018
